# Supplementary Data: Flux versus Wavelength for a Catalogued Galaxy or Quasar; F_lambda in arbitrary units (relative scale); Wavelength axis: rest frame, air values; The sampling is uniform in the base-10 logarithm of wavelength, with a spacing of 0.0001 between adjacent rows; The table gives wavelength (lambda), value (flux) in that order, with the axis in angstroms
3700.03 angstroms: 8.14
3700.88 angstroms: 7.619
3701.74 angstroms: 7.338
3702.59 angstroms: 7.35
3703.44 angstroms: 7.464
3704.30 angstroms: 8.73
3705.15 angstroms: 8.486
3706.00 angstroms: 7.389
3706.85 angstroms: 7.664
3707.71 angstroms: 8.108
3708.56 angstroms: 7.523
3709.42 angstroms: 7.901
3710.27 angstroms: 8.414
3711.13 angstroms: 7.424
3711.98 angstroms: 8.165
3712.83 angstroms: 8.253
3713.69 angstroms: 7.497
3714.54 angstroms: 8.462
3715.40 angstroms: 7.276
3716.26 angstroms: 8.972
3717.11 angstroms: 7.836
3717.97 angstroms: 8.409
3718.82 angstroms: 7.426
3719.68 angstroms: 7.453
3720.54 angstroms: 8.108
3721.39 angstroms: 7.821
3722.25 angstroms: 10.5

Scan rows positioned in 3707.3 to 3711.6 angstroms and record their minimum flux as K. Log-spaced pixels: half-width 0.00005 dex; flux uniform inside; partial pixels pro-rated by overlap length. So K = 7.424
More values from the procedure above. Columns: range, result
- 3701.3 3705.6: 7.338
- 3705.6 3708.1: 7.389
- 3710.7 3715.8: 7.276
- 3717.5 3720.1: 7.426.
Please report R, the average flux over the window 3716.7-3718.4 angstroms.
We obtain 8.13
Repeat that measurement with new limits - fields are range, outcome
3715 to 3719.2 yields 8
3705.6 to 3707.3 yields 7.52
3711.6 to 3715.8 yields 7.93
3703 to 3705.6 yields 8.22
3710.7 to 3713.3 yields 7.95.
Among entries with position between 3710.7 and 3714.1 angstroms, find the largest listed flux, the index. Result 8.253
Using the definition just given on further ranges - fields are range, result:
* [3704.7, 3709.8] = 8.486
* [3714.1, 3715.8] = 8.462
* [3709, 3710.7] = 8.414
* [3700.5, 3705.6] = 8.73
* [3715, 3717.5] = 8.972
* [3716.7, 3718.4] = 8.409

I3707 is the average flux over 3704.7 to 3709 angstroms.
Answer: 7.84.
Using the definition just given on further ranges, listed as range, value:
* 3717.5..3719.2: 7.94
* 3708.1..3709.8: 7.71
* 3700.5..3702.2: 7.45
